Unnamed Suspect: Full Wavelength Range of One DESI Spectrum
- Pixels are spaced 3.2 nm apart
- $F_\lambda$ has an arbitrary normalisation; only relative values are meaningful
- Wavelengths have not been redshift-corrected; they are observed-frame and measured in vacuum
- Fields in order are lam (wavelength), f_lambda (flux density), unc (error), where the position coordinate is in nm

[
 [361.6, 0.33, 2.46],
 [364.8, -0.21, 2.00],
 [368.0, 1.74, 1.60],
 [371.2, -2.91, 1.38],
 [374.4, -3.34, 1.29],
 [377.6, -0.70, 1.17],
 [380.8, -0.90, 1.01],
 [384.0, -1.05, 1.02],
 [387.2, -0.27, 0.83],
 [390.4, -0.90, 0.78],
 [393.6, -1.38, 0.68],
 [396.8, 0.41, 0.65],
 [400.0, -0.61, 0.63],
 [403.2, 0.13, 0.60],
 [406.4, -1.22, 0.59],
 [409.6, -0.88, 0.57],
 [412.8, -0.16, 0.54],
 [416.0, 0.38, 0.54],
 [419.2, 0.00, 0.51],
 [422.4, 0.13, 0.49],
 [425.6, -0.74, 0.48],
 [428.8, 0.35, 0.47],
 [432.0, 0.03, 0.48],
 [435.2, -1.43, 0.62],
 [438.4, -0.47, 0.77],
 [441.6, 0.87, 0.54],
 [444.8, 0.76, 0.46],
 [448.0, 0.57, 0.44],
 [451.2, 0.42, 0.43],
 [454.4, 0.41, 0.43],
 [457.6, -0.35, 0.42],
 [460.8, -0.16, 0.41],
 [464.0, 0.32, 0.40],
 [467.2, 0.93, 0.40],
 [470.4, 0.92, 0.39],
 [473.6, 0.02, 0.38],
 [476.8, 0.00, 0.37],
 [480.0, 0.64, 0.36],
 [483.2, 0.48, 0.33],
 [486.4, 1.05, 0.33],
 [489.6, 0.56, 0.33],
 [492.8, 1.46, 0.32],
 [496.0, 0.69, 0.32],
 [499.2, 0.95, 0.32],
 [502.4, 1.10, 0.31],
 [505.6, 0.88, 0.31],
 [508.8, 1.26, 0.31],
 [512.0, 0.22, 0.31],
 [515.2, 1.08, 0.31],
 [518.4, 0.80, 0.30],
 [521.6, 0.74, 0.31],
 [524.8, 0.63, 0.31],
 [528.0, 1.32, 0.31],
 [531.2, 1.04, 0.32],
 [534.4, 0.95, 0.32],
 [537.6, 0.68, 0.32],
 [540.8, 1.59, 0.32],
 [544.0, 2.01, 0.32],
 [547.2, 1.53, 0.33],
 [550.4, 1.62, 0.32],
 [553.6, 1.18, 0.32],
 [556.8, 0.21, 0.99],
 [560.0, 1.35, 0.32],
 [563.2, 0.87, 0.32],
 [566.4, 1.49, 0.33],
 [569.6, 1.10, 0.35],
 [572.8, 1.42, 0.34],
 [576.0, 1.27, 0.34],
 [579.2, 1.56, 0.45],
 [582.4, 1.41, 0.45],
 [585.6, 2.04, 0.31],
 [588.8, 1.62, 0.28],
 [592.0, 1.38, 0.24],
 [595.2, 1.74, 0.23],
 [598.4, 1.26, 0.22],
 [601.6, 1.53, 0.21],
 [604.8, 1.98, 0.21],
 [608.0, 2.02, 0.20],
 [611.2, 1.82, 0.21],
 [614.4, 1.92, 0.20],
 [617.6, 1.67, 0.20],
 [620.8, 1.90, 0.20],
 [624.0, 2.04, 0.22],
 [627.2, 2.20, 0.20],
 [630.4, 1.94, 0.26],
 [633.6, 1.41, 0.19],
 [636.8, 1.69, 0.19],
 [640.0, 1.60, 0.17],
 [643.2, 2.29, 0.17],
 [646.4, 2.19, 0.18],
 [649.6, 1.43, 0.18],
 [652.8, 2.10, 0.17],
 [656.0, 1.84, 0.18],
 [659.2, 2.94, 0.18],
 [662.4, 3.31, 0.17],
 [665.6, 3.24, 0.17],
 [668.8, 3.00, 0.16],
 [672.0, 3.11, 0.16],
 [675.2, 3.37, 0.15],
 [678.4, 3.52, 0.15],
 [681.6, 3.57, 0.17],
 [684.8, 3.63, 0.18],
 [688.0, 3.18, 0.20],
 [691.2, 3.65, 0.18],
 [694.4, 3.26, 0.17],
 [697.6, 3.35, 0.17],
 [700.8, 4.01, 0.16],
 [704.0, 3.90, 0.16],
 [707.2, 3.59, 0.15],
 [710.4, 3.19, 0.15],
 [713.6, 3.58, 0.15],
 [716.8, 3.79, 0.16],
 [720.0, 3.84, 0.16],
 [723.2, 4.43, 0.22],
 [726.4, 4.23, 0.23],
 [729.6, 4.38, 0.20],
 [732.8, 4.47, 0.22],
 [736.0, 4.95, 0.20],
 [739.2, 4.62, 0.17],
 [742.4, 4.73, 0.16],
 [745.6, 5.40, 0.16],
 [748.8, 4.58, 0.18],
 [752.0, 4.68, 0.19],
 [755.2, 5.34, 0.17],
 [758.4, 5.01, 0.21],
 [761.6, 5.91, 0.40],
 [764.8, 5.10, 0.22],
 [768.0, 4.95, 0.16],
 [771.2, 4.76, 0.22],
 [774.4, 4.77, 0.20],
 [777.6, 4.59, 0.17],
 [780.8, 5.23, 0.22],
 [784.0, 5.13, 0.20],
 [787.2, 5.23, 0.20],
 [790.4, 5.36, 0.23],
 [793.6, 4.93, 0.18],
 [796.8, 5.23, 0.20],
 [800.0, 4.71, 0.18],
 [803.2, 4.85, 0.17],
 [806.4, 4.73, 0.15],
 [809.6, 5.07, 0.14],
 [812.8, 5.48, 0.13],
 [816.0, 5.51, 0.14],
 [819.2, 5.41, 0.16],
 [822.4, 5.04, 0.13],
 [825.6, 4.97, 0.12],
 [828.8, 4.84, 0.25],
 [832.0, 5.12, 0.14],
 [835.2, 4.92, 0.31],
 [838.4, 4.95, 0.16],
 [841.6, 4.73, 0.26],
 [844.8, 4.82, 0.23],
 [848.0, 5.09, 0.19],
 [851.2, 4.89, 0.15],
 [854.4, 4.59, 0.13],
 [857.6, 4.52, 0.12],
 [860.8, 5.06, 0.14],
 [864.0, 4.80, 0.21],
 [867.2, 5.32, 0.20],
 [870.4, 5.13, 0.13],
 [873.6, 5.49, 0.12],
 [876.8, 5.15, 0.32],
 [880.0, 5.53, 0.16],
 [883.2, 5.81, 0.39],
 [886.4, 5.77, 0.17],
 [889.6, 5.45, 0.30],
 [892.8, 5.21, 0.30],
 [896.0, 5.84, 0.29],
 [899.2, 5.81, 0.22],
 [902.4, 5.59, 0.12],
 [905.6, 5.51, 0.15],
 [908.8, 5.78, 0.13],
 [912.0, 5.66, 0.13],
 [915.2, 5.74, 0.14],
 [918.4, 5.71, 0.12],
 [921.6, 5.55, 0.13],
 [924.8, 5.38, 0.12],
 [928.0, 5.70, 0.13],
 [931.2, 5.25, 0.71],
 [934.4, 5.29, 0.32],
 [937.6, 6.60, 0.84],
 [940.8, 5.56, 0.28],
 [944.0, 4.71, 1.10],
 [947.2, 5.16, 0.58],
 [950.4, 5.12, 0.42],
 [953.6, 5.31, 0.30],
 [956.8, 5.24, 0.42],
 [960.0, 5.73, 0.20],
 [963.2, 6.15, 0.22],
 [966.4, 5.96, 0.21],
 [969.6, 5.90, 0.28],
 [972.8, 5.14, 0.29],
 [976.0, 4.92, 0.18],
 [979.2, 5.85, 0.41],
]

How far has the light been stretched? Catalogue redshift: 0.65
